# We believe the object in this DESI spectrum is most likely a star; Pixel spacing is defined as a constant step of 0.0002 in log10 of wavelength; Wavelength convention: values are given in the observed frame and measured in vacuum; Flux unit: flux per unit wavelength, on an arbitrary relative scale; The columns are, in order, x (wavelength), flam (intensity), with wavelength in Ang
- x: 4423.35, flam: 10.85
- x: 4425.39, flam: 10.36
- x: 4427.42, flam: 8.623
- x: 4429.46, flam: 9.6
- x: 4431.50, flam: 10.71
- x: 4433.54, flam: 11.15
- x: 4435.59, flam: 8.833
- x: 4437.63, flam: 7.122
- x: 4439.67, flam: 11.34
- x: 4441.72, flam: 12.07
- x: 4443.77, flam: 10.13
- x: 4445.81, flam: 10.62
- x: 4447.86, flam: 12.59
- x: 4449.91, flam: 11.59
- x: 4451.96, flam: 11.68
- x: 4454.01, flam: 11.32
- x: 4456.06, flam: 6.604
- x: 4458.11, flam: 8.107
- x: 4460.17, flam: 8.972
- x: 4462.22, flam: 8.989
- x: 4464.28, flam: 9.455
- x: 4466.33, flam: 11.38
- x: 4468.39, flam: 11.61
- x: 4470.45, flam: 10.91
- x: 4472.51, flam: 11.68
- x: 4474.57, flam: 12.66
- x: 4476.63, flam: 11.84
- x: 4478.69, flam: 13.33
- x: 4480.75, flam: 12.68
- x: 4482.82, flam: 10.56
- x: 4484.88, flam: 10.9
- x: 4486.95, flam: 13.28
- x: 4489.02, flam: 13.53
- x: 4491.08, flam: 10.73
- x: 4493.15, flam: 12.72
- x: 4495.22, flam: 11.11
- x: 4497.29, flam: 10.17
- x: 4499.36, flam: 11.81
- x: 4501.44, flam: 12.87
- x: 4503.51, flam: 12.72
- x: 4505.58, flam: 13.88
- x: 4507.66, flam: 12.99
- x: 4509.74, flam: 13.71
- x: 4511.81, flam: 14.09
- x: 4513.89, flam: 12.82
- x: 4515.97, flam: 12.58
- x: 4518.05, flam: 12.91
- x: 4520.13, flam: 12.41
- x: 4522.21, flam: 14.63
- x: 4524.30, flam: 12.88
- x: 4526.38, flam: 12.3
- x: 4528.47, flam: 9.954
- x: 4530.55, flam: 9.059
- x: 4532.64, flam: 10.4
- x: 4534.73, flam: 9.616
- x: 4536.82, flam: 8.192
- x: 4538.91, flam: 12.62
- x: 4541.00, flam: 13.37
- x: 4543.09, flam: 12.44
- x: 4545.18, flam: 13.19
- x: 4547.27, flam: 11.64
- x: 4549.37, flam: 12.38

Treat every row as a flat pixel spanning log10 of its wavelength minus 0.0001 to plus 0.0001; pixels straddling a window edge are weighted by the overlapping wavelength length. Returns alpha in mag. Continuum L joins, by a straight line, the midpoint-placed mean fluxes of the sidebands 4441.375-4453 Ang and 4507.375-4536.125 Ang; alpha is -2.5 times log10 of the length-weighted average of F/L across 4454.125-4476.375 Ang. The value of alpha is 0.14 mag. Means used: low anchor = 11.4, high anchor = 12.1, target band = 10.2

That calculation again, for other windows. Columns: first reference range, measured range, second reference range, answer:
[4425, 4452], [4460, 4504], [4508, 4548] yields -0.03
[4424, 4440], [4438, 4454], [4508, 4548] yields -0.12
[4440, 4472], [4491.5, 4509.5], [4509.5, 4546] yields -0.08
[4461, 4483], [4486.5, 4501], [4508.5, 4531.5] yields 0.00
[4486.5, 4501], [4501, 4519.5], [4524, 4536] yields -0.17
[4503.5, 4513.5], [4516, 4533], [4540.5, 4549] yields 0.10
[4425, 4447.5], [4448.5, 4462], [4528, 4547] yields 0.06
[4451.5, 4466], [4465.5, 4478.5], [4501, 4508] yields -0.13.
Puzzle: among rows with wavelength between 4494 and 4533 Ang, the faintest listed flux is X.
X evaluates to 9.059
